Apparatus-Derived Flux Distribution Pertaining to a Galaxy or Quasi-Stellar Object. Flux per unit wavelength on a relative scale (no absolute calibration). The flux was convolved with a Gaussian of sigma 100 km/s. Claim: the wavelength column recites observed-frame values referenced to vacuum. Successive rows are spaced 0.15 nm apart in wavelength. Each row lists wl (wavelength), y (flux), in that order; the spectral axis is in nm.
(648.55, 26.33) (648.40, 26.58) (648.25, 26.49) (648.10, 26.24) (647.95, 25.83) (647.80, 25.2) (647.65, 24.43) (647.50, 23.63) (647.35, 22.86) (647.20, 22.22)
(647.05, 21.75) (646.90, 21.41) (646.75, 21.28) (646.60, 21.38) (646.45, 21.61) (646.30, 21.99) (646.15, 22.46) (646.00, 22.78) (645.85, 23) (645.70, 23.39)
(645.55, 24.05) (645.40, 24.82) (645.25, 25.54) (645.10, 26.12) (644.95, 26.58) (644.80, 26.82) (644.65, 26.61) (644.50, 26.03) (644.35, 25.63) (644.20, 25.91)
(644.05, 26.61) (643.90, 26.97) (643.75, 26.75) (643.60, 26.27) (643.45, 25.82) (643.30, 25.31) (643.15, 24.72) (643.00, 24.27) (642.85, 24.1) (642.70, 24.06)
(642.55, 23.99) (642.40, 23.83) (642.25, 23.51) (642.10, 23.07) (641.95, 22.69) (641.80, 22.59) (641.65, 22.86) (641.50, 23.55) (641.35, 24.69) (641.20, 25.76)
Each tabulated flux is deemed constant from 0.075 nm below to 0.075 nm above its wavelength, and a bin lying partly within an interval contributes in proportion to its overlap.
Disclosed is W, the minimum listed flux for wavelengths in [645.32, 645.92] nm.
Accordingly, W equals 23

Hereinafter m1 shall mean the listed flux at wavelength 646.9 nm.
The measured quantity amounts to 21.41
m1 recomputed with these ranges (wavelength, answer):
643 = 24.27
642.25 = 23.51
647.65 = 24.43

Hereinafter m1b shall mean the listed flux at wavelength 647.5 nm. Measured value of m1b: 23.63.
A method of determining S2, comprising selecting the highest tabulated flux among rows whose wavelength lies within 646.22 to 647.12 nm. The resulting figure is 21.99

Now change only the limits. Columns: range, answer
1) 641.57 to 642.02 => 22.86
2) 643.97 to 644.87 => 26.82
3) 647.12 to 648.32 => 26.49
